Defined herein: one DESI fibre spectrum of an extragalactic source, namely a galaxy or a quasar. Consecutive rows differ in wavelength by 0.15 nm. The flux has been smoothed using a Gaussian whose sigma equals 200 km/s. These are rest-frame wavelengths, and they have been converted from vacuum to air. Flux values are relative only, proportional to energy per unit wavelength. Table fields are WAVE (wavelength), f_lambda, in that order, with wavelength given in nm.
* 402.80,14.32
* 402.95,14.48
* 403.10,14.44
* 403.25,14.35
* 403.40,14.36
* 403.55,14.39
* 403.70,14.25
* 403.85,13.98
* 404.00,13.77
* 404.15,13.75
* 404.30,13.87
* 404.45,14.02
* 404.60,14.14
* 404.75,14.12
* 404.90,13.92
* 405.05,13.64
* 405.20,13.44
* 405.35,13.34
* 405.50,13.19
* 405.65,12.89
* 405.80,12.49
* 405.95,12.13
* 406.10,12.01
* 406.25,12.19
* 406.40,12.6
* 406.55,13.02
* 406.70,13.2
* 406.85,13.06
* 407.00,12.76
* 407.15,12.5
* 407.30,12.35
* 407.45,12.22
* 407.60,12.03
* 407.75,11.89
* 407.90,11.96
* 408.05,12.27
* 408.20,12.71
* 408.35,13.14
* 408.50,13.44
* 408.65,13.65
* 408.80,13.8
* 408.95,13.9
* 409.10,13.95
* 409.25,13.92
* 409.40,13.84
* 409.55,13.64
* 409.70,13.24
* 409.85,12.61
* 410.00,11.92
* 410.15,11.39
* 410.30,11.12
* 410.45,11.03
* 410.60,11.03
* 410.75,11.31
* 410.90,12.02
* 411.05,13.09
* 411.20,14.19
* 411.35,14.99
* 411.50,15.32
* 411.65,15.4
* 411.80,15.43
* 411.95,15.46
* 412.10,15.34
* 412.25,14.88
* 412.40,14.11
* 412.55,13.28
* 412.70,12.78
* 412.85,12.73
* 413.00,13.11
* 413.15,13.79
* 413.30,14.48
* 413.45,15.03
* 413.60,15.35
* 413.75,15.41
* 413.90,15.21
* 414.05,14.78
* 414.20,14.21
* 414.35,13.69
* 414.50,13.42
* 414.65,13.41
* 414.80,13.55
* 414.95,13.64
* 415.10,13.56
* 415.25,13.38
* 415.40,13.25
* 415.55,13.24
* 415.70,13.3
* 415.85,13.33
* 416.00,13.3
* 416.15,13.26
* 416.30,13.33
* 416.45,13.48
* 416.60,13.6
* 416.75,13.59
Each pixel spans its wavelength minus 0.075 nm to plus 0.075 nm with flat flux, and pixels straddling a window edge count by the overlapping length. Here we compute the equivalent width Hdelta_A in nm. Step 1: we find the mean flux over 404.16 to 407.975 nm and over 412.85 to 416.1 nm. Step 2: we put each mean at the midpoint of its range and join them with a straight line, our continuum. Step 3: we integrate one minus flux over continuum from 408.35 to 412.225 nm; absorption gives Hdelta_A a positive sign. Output 0.001 nm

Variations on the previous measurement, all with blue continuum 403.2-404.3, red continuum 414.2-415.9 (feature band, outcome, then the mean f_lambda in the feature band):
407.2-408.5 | 0.139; 12.4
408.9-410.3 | 0.075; 13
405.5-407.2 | 0.159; 12.6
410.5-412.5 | -0.049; 14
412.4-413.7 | -0.027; 13.9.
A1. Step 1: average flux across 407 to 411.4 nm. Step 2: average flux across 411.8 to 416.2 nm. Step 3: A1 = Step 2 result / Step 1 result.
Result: 1.10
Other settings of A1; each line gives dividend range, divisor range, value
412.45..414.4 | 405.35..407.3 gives 1.12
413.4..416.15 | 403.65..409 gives 1.06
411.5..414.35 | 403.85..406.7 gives 1.09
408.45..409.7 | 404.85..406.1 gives 1.05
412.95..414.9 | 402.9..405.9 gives 1.03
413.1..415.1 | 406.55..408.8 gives 1.12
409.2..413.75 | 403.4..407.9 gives 1.03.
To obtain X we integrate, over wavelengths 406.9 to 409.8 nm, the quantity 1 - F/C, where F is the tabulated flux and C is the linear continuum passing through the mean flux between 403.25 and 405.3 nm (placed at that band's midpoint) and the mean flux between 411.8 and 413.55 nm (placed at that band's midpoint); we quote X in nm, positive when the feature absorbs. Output 0.22 nm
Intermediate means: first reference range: 14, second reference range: 14.2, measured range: 13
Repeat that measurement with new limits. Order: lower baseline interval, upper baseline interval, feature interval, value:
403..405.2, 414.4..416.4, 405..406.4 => 0.12 nm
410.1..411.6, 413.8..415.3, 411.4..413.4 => -0.18 nm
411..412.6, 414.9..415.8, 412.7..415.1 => -0.02 nm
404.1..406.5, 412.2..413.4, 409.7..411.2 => 0.18 nm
